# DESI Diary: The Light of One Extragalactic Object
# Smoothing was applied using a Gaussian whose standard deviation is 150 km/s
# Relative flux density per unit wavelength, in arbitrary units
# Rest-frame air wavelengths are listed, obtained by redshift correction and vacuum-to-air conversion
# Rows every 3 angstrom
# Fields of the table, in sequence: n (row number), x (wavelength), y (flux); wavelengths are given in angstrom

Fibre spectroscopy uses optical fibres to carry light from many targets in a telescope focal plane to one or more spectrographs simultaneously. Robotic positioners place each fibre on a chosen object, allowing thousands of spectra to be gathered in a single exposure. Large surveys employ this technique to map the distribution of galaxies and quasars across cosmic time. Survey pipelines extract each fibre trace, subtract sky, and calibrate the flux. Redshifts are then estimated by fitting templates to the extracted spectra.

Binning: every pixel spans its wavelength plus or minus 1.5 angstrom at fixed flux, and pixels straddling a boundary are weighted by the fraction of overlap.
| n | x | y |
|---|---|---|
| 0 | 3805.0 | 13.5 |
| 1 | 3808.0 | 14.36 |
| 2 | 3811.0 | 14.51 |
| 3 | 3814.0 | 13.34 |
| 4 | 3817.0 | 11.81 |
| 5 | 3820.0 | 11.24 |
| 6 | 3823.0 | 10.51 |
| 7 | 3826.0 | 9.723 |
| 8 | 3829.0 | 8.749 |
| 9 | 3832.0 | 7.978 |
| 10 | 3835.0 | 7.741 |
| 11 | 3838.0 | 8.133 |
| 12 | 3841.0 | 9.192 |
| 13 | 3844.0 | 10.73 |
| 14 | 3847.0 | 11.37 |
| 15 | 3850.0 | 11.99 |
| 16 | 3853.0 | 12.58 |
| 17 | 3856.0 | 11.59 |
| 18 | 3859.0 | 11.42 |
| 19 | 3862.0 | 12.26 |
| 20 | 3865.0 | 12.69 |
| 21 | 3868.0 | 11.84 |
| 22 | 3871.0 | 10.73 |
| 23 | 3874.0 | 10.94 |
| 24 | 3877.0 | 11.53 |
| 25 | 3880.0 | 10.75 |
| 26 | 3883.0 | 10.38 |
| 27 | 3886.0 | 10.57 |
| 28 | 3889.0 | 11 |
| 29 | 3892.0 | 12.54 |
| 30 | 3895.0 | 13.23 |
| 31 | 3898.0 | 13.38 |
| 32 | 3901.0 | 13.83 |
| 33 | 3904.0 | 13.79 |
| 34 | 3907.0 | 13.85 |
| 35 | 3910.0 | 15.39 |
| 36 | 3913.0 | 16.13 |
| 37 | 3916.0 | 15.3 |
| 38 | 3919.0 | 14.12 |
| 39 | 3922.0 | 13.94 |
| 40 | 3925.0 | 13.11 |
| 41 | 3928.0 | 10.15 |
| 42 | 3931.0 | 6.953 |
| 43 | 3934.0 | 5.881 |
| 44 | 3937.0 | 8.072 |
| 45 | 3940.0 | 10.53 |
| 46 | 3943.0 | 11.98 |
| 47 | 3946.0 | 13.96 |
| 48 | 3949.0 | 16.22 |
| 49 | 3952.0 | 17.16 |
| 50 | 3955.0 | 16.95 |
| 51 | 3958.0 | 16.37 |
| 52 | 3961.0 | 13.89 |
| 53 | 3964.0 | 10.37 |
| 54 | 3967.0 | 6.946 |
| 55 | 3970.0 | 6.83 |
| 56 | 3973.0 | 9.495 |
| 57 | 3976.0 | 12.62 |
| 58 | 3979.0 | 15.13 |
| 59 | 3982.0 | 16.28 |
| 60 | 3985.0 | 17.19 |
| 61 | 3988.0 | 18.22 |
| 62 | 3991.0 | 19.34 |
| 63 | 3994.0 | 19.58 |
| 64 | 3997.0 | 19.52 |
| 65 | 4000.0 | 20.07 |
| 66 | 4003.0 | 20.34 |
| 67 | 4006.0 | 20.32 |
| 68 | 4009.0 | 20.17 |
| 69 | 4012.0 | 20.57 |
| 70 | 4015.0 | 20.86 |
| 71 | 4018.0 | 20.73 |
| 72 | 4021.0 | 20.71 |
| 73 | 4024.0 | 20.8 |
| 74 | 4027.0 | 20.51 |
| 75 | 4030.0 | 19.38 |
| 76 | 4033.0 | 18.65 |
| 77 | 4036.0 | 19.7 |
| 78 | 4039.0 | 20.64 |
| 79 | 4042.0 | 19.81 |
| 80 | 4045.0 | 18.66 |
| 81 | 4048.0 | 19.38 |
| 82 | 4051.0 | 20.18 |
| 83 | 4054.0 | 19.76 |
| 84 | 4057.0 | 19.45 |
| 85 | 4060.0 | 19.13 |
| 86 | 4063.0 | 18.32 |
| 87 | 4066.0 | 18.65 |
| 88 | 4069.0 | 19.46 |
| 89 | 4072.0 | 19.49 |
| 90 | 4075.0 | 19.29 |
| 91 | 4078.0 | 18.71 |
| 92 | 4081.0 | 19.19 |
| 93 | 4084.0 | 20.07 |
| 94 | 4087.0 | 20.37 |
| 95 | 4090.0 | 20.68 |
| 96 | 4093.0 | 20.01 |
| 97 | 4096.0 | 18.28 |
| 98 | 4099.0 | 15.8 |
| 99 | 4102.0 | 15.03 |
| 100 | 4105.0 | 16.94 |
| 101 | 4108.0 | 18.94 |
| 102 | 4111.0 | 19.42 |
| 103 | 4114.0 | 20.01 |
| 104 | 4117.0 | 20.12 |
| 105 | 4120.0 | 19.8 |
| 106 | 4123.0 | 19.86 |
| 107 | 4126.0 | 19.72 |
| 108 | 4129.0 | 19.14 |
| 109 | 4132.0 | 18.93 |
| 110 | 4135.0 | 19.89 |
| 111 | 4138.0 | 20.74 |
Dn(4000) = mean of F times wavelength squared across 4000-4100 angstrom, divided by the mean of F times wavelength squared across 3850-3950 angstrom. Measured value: 1.75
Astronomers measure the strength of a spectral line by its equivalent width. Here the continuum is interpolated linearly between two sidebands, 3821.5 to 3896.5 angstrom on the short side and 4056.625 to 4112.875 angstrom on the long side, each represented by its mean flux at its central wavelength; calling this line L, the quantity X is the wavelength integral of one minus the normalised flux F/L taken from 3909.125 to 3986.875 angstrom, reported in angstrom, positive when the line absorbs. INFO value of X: 6.60 angstrom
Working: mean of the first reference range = 10.8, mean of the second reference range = 18.8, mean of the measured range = 12.7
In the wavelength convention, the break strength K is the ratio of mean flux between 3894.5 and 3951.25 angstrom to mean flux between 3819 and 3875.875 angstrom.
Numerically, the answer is 1.20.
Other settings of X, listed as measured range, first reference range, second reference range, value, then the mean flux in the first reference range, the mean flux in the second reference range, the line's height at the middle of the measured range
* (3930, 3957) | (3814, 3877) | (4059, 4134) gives 3.7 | 10.7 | 19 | 14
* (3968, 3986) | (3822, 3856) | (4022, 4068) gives 4.2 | 9.95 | 19.5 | 16.4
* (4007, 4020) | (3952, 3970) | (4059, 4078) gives -3.9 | 12.8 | 19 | 15.8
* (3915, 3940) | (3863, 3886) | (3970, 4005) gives 5.2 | 11.2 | 16.7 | 13.8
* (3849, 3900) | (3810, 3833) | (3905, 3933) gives 1.6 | 11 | 13.1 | 12.1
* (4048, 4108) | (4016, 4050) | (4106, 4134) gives 2.5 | 19.9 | 19.5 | 19.7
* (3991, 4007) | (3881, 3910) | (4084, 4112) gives -4.4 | 12.6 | 18.5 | 15.6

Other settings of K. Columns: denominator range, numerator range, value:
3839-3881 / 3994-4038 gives 1.77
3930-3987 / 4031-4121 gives 1.55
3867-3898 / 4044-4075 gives 1.68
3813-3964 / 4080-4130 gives 1.59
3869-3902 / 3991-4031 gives 1.73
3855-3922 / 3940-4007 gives 1.21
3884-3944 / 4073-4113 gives 1.54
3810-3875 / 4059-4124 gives 1.74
